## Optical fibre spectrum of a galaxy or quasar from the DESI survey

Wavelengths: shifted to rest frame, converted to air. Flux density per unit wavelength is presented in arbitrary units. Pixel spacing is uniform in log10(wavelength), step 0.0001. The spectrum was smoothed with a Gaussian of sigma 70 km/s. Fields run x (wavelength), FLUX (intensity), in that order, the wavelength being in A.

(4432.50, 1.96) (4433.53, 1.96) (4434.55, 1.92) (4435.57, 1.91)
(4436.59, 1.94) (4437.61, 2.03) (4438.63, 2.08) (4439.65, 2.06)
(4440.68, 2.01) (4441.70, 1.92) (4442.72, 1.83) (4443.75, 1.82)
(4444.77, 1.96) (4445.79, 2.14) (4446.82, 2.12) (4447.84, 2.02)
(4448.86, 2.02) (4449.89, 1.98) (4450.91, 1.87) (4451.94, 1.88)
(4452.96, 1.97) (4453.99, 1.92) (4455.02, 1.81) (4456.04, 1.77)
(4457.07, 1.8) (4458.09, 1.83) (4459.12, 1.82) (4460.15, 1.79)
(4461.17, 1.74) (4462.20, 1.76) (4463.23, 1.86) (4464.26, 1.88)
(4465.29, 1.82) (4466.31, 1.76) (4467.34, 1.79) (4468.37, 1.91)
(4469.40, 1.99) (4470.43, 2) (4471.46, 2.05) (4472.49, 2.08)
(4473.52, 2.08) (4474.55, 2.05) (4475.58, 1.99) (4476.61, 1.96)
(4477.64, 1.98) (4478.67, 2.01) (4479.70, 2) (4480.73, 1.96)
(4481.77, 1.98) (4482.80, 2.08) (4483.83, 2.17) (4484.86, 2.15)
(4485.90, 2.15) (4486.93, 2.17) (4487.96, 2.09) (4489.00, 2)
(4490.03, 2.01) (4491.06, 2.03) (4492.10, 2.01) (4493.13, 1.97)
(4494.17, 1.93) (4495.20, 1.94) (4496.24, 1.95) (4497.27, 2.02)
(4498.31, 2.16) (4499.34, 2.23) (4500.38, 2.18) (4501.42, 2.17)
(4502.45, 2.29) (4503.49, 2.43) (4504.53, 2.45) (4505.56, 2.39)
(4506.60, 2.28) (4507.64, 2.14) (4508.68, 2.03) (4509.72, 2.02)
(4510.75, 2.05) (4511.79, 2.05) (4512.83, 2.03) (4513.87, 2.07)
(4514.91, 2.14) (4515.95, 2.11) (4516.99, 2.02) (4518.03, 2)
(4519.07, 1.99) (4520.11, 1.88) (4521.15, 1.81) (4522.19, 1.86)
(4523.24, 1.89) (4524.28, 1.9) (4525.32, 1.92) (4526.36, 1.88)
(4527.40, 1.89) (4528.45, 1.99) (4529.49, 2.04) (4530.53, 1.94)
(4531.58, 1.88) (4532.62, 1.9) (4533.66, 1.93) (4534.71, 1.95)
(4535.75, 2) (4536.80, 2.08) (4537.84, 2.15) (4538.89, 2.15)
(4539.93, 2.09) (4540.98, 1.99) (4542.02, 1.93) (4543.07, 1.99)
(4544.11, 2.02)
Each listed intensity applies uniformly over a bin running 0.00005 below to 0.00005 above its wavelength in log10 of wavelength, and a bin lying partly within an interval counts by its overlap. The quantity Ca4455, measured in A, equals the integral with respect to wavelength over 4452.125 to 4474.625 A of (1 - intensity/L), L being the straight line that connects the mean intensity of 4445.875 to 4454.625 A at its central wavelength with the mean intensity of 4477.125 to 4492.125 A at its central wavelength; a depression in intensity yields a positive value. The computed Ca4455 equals 1.4 A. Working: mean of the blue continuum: 1.98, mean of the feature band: 1.88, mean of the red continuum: 2.05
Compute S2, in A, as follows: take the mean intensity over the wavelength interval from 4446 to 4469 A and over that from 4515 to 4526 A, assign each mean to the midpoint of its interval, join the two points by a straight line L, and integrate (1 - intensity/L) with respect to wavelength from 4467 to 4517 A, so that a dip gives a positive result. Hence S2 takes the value -4.3 A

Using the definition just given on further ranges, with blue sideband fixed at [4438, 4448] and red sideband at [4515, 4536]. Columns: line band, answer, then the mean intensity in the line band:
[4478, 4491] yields -0.6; 2.06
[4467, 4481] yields -0.1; 1.99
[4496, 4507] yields -1.6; 2.24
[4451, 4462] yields 0.9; 1.83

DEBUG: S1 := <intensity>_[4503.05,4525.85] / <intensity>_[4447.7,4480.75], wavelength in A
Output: 1.1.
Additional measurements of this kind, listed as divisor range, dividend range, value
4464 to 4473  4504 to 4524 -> 1.07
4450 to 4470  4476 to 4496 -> 1.10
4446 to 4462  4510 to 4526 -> 1.05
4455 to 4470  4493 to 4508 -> 1.19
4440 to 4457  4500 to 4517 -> 1.12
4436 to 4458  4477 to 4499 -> 1.05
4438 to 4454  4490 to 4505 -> 1.07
